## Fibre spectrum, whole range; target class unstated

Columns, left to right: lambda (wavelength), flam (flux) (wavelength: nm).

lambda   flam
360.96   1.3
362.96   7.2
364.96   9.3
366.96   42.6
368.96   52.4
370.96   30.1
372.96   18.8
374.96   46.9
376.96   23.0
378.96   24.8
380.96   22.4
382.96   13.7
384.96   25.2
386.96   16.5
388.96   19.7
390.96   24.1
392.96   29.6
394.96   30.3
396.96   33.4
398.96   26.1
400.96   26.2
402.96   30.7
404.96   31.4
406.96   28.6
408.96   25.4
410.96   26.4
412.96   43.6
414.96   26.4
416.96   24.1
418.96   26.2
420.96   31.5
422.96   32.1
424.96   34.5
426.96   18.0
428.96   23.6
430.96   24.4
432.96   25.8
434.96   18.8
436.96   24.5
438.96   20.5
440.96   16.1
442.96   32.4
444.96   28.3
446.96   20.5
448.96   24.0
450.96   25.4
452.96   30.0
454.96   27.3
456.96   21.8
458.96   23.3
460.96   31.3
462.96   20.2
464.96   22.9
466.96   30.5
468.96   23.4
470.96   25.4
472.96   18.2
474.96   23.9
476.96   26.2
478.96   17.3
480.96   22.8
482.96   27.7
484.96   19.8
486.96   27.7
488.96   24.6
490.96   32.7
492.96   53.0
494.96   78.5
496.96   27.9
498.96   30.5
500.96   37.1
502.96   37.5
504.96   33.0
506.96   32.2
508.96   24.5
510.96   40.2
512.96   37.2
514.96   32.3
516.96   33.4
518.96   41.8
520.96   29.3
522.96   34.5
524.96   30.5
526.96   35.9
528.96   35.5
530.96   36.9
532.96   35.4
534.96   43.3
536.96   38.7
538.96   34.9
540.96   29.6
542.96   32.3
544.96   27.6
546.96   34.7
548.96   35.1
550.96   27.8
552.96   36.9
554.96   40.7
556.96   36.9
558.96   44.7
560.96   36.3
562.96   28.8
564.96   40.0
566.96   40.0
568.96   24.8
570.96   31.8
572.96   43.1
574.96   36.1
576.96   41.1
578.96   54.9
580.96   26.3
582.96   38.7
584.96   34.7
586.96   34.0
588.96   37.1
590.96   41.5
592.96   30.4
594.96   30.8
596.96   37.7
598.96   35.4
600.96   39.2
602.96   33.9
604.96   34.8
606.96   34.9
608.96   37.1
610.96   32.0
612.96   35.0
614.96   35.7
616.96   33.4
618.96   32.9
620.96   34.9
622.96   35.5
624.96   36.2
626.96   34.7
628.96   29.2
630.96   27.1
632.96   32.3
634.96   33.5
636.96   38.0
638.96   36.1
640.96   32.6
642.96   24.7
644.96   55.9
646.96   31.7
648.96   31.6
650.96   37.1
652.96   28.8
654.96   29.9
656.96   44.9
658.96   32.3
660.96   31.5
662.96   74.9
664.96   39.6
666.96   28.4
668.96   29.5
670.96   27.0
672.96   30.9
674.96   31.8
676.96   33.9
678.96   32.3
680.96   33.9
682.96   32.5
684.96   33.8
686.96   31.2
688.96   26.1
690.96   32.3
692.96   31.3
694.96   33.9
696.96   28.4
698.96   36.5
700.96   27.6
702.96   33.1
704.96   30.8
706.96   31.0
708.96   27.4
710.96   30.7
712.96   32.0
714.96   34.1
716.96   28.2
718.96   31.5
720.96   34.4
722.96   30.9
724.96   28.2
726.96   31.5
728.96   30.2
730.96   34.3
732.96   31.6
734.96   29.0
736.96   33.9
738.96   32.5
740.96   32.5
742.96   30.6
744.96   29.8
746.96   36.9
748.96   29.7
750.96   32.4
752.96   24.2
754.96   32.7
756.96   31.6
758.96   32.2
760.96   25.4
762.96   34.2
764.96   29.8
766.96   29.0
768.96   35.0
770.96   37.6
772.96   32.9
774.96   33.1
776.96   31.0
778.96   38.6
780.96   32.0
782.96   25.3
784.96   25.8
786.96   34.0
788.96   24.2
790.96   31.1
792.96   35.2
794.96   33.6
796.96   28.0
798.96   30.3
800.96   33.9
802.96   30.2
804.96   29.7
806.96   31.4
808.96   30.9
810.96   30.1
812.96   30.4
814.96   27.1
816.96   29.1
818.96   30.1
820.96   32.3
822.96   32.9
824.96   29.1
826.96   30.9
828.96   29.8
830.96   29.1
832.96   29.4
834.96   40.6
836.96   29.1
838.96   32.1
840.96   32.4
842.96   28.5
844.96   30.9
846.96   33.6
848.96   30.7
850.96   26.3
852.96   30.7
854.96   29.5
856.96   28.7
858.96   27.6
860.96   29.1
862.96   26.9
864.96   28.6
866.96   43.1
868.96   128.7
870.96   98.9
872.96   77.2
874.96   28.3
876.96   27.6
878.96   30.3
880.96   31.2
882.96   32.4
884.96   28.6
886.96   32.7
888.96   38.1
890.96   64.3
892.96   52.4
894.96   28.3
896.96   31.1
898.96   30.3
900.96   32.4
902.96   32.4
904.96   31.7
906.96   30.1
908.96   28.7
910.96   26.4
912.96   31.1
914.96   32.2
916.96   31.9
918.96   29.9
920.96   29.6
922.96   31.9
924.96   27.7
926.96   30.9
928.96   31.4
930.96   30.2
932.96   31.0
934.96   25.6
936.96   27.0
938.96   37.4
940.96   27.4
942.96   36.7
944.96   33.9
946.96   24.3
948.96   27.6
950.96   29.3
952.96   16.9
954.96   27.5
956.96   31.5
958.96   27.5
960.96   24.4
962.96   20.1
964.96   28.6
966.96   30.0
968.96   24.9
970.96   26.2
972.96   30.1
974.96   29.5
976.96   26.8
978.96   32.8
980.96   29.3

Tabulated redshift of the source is 0.33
